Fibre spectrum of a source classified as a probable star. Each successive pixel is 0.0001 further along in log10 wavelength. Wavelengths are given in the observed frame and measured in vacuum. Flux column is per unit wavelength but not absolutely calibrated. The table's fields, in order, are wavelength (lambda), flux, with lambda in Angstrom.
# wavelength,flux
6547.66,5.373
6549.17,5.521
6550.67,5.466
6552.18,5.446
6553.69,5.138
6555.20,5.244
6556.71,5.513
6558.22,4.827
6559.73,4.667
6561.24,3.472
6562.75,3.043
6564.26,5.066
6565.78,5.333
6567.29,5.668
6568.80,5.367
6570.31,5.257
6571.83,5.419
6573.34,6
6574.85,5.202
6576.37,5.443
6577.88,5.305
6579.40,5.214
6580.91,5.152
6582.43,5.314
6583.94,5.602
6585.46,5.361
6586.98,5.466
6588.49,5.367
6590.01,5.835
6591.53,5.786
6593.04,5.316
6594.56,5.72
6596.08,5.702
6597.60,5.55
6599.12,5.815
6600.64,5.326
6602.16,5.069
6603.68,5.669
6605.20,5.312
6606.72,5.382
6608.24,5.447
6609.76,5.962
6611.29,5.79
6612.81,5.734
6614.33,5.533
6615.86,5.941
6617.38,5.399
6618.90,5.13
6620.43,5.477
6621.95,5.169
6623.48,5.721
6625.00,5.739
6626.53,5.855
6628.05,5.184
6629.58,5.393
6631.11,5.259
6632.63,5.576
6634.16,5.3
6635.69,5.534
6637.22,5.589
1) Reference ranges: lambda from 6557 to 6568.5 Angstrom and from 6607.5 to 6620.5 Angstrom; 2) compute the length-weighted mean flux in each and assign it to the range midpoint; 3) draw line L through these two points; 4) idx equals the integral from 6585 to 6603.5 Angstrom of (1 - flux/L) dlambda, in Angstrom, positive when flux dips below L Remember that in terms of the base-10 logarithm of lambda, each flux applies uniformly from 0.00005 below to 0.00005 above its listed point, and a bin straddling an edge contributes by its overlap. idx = -1.05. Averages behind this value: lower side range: 4.65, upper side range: 5.61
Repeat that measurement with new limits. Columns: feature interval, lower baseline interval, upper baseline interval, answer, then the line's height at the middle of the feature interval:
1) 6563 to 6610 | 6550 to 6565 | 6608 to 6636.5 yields -2.9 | 5.12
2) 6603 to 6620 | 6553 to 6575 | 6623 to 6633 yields -0.6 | 5.4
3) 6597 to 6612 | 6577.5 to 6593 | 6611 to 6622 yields -0.1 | 5.5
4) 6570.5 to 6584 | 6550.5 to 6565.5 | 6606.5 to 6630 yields -1.0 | 5.03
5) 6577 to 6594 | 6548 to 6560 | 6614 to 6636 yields -0.2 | 5.35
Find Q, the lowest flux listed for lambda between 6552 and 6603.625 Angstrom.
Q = 3.043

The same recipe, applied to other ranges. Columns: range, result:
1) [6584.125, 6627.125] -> 5.069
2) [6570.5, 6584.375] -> 5.152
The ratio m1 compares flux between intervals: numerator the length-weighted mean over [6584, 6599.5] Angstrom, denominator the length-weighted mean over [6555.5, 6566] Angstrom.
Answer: 1.2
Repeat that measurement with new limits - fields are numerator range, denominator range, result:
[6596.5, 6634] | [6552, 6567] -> 1.16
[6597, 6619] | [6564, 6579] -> 1.03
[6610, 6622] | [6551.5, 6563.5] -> 1.19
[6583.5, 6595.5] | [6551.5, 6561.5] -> 1.12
